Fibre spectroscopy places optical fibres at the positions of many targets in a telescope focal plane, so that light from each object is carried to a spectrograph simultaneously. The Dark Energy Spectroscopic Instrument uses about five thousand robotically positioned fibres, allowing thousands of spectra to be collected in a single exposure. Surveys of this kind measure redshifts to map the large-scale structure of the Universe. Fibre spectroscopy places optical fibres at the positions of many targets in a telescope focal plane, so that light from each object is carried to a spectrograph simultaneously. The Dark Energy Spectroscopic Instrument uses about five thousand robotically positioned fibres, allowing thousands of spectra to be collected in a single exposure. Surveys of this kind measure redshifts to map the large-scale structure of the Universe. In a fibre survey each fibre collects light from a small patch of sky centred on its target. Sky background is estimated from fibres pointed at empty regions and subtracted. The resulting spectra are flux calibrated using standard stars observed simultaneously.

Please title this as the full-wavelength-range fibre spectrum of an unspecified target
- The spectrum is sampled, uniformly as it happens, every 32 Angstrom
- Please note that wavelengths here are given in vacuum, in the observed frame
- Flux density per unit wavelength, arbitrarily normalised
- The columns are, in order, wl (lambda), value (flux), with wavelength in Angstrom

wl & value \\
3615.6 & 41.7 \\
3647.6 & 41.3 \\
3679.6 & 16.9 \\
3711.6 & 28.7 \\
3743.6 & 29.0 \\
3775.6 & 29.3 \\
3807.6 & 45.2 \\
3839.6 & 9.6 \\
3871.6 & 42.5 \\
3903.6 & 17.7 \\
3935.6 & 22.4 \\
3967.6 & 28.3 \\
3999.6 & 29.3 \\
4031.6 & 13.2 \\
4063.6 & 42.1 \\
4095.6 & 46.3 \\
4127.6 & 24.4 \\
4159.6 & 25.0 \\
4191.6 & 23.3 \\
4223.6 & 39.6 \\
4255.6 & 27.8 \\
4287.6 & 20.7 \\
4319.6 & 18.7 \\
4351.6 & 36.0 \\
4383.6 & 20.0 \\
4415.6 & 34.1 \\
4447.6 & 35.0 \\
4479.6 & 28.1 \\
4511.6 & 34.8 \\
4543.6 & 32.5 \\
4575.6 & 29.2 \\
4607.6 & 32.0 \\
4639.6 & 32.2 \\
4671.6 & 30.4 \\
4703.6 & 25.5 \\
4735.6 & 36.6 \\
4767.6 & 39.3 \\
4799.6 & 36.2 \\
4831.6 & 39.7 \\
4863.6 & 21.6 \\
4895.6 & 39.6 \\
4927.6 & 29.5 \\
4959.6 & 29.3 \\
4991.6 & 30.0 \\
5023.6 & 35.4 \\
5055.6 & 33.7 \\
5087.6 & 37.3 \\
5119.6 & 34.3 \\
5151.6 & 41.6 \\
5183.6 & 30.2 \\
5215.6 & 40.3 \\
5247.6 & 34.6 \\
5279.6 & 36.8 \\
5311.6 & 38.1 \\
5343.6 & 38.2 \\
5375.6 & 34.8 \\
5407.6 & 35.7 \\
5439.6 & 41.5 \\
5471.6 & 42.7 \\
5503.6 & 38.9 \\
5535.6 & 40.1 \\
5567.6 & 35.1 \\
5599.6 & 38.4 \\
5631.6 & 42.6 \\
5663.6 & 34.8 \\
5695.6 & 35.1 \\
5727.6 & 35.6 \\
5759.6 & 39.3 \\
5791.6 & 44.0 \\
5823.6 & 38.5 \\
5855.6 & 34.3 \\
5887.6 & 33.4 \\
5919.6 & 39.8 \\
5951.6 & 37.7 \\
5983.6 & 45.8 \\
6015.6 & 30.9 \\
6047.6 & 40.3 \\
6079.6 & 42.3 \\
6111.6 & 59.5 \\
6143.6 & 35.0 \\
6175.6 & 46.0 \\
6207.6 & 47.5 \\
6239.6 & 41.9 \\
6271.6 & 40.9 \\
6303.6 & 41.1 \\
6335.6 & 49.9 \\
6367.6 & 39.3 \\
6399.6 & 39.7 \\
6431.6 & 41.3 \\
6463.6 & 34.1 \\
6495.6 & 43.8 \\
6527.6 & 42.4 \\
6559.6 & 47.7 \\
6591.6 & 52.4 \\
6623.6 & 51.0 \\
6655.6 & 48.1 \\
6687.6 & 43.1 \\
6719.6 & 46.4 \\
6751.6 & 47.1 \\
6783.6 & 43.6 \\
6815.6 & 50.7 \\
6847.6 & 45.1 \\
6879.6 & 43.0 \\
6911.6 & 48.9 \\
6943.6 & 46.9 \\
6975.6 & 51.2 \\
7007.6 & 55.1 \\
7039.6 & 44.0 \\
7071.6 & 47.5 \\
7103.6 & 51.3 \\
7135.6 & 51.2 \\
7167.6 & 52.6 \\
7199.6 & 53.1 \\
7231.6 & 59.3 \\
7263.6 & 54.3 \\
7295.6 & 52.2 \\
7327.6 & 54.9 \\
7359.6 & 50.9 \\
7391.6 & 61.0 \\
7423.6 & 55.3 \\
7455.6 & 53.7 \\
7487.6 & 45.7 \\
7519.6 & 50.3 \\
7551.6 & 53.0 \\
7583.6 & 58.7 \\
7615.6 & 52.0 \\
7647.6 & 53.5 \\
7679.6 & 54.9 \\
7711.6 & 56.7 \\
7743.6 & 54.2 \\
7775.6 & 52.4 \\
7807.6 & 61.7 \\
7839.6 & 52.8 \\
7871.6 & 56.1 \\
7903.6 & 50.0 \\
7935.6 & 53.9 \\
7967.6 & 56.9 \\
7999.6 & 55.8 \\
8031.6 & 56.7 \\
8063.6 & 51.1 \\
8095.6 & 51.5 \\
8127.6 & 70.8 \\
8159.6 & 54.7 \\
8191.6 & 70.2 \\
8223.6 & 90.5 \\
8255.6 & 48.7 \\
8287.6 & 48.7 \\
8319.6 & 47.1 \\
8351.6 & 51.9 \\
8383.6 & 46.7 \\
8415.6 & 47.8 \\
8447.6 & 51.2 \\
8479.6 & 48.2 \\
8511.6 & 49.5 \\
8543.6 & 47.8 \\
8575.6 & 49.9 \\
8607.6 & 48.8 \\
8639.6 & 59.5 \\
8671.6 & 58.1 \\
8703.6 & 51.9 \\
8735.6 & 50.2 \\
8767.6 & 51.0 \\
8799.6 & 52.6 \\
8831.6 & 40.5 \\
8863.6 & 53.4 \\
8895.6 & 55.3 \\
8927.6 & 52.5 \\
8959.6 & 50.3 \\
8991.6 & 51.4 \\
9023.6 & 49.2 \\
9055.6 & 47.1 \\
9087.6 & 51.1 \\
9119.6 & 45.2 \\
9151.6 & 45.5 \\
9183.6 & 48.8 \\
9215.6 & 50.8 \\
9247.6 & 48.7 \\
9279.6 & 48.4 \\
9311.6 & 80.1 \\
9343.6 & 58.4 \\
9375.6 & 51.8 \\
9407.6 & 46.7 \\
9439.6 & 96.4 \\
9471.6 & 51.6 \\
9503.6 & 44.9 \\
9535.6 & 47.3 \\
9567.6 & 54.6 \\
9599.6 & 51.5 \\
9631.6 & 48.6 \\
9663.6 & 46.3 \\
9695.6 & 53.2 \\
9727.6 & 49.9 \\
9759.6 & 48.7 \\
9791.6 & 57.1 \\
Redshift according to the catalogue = 0.64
